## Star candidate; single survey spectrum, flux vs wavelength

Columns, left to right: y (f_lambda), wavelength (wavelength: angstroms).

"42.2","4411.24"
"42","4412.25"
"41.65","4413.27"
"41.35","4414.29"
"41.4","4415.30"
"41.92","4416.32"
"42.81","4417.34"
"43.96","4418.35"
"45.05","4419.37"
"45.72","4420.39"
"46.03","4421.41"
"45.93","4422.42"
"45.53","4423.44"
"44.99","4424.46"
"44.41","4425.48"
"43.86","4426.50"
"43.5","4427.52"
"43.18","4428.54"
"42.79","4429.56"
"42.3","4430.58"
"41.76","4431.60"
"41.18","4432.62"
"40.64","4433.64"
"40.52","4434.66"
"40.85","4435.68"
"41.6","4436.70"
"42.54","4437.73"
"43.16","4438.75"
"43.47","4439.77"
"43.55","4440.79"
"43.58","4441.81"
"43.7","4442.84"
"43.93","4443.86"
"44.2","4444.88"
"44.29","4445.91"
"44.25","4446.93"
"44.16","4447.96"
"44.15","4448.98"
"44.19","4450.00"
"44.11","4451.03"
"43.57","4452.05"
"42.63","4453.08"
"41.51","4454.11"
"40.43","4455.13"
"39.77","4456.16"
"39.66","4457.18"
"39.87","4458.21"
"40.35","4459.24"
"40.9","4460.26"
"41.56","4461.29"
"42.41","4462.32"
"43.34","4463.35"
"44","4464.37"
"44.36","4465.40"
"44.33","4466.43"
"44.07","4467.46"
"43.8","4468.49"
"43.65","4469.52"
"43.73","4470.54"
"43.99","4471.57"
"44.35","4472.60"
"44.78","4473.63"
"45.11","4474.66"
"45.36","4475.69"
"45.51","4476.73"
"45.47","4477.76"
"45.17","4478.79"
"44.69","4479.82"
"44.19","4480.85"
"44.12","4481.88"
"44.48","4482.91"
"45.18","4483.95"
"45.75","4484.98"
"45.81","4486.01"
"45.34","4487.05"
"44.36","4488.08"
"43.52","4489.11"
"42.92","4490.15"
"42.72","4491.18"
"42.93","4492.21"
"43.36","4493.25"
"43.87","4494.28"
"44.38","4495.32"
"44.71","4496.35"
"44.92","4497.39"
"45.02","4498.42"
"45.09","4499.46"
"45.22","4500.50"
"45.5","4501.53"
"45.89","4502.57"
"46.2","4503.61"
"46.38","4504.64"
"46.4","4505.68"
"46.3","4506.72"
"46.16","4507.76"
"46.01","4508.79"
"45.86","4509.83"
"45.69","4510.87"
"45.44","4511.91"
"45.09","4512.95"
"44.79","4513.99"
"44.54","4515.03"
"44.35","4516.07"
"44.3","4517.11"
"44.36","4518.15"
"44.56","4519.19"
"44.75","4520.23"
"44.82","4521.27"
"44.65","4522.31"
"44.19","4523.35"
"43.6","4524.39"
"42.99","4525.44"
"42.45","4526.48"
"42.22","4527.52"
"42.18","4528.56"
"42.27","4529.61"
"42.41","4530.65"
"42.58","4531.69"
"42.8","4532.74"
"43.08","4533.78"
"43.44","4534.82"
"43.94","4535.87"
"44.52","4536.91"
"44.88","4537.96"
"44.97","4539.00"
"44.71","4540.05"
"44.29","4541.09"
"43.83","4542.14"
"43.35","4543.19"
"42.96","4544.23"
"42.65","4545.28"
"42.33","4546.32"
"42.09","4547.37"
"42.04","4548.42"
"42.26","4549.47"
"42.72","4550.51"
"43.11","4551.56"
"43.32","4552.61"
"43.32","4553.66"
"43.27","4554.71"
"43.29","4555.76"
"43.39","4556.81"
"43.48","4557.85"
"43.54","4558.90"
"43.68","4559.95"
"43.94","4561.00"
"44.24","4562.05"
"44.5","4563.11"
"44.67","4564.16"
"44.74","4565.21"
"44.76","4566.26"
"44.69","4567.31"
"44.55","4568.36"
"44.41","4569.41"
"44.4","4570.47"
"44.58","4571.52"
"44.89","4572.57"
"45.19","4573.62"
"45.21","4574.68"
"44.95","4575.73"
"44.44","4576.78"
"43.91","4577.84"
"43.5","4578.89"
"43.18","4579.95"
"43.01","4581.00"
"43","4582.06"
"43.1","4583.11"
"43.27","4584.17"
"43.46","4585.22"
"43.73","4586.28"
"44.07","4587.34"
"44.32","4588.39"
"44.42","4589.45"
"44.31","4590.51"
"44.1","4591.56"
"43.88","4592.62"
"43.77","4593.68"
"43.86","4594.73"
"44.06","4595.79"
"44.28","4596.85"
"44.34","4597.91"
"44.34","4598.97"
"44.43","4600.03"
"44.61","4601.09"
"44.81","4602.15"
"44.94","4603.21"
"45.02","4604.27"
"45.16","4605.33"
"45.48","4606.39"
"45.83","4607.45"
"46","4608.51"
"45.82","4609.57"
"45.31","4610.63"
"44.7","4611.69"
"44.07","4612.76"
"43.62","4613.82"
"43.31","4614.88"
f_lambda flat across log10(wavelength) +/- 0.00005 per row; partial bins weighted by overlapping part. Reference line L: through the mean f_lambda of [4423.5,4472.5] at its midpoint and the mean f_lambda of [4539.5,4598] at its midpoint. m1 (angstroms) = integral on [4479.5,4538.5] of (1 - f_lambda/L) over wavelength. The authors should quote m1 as -1.48 angstroms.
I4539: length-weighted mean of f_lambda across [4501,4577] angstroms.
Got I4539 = 44.1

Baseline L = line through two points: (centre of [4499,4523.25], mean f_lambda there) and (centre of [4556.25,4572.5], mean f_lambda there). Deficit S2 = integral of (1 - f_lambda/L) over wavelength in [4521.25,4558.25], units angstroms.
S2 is 1.2 angstroms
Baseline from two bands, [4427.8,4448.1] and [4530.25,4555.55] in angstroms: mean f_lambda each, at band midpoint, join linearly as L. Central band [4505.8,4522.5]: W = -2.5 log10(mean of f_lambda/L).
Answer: -0.05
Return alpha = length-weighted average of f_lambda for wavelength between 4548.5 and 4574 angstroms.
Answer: 43.9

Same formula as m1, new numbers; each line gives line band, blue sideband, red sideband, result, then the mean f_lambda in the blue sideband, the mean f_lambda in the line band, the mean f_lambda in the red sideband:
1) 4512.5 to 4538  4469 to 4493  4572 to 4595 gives 0.31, 44.5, 43.7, 44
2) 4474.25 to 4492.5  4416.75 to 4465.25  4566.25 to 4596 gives -0.54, 43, 44.6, 44.1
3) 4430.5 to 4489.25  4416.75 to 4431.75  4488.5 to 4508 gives 1.49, 44.2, 43.3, 44.8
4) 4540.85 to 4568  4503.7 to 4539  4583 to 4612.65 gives 0.57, 44.3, 43.5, 44.5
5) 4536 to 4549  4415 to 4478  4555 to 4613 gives 0.13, 43.2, 43.5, 44.3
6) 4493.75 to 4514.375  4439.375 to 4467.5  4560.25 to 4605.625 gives -0.98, 42.8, 45.4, 44.2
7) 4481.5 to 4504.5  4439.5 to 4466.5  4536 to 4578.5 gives -0.75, 42.8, 44.6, 43.9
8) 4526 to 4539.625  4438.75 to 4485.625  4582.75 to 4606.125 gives 0.21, 43.6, 43.2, 44.2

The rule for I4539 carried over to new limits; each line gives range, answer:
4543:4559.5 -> 43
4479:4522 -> 44.9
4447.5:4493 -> 43.6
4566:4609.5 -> 44.4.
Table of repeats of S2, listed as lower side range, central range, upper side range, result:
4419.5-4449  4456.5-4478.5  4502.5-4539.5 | 0.23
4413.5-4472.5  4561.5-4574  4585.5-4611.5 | -0.09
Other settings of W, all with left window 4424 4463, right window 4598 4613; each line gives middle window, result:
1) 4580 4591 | 0.027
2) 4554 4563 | 0.017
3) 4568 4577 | -0.006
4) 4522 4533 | 0.024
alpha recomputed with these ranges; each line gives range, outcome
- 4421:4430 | 44.5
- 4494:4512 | 45.5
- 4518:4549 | 43.4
